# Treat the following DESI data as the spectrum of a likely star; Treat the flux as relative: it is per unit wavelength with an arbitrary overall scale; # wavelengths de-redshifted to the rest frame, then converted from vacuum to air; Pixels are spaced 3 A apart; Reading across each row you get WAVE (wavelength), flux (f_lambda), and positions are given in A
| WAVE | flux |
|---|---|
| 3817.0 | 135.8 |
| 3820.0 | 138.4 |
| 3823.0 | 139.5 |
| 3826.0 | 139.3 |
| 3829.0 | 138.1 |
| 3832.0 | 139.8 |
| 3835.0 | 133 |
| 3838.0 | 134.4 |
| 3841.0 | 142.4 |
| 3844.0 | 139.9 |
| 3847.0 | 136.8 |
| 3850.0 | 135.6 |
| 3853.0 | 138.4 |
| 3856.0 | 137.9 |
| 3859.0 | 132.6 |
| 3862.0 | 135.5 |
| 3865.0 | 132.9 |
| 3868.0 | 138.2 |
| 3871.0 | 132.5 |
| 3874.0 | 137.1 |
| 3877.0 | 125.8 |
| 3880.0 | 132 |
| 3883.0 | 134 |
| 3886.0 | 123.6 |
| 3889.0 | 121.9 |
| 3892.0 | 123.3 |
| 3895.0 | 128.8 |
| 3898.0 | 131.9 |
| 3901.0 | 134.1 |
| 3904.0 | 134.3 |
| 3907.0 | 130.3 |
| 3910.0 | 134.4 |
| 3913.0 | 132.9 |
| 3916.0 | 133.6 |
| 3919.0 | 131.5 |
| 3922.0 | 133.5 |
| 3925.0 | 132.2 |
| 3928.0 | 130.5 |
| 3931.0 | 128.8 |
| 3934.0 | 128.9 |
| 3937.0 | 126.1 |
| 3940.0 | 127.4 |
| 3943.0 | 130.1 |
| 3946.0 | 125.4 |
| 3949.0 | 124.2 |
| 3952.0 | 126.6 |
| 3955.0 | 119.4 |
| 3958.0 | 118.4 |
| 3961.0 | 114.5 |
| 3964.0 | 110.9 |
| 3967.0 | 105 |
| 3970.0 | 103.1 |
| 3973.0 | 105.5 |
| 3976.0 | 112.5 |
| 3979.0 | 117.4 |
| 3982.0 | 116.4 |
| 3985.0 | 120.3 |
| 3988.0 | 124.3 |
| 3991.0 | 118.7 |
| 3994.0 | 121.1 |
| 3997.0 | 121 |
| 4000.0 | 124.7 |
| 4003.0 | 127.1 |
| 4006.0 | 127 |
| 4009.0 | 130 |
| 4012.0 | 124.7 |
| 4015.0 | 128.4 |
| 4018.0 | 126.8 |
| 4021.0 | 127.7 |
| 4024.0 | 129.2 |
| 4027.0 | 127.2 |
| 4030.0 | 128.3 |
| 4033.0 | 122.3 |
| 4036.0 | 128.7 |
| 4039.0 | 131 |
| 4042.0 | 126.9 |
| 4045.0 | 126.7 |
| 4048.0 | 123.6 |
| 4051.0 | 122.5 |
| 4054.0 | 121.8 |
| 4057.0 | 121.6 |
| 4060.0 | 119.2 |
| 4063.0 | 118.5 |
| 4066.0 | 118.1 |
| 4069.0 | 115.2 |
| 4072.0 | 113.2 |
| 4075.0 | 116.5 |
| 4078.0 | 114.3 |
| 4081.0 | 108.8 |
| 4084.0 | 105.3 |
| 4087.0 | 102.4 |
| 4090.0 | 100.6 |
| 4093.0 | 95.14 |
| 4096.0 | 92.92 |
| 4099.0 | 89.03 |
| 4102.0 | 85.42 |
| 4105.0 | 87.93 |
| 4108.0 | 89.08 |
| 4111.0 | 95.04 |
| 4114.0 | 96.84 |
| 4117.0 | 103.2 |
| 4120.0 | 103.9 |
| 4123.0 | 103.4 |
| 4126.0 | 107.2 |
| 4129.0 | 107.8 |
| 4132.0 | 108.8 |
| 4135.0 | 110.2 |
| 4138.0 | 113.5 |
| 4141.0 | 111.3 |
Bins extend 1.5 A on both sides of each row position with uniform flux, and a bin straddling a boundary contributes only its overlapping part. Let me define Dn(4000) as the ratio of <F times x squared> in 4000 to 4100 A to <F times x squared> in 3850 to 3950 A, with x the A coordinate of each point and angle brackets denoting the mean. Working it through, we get 1.0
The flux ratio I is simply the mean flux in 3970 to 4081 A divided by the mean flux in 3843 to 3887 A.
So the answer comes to 0.9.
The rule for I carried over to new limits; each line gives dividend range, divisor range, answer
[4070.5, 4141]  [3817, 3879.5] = 0.75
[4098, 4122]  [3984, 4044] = 0.75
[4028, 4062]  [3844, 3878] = 0.92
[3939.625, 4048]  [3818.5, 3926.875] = 0.91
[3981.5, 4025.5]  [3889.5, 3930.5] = 0.95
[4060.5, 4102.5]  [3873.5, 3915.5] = 0.82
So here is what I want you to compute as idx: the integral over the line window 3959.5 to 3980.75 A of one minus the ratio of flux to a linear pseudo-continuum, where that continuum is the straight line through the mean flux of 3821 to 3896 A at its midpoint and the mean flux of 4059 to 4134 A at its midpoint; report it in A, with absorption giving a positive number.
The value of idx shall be 1.8 A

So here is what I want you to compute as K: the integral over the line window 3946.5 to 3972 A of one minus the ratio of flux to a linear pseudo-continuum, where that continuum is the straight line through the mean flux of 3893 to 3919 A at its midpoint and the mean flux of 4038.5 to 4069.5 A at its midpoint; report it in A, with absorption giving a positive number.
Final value 2.6 A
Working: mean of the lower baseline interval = 132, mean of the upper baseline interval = 122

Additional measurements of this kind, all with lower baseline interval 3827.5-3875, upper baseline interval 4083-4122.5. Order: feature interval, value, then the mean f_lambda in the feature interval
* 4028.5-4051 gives -4.3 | 126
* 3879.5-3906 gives 0.1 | 129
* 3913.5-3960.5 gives -1.9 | 128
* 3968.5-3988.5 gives 0.4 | 114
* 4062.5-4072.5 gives -1.4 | 116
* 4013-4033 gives -3.4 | 127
